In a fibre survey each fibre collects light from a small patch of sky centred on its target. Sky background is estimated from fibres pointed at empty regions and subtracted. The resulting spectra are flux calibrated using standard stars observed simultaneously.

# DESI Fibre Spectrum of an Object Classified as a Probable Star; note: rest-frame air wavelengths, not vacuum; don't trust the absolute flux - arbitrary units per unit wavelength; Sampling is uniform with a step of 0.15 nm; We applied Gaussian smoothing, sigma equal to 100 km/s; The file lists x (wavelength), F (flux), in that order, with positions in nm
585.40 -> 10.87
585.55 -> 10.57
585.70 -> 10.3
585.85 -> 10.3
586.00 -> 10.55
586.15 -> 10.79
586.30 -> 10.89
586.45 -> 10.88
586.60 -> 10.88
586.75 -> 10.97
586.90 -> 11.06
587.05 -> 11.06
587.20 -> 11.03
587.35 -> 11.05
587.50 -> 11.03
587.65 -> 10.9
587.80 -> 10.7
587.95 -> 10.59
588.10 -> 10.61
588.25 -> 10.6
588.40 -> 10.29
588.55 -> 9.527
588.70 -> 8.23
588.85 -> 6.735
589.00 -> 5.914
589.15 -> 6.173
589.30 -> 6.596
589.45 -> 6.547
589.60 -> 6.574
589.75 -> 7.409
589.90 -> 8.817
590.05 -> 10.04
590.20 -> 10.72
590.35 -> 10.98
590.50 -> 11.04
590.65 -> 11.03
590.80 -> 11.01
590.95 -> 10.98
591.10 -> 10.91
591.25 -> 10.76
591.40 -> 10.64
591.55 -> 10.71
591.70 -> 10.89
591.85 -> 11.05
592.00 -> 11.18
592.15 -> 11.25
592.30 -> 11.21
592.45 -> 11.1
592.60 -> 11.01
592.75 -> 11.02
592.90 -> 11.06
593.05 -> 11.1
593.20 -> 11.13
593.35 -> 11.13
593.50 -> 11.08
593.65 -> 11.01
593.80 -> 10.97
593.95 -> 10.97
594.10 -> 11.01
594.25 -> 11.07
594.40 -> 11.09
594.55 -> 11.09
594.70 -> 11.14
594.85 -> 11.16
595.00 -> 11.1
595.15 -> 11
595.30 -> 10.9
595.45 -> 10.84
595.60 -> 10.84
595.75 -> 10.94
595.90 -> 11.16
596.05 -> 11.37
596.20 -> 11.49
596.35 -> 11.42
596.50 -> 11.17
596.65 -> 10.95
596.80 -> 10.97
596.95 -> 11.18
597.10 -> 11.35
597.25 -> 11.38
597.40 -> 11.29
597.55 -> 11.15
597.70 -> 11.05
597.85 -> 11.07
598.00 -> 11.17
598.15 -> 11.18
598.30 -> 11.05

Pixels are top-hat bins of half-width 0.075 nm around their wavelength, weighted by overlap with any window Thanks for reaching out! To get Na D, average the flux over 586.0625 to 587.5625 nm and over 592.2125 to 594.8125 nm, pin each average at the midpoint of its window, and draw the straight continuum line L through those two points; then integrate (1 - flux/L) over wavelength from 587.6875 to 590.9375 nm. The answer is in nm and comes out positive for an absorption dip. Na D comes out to 0.56 nm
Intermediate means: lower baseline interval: 11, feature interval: 9.11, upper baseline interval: 11.1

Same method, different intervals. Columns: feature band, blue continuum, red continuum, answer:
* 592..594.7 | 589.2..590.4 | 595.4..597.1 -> -0.33 nm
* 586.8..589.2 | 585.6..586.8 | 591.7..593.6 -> 0.23 nm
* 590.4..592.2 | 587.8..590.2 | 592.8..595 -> -0.24 nm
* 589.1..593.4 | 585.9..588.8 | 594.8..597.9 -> 0.27 nm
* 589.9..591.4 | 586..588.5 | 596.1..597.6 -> 0.03 nm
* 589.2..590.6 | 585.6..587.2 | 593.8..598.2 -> 0.28 nm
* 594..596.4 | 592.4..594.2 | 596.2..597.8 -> 0.01 nm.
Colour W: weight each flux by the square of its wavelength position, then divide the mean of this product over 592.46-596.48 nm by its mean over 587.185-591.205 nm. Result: 1.2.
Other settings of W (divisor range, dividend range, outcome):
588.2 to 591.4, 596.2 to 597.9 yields 1.26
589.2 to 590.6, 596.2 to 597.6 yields 1.31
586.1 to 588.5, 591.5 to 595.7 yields 1.04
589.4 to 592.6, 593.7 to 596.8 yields 1.09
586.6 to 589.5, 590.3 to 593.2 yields 1.17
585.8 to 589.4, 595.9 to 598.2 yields 1.17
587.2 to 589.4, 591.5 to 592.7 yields 1.21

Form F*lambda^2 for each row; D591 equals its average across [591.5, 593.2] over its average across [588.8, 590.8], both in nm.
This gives 1.3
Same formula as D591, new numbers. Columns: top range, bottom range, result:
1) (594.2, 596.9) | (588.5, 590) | 1.56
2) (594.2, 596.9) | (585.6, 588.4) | 1.06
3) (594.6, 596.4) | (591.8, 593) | 1.01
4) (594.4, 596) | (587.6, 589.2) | 1.24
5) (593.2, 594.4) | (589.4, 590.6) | 1.23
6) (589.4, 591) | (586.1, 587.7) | 0.88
